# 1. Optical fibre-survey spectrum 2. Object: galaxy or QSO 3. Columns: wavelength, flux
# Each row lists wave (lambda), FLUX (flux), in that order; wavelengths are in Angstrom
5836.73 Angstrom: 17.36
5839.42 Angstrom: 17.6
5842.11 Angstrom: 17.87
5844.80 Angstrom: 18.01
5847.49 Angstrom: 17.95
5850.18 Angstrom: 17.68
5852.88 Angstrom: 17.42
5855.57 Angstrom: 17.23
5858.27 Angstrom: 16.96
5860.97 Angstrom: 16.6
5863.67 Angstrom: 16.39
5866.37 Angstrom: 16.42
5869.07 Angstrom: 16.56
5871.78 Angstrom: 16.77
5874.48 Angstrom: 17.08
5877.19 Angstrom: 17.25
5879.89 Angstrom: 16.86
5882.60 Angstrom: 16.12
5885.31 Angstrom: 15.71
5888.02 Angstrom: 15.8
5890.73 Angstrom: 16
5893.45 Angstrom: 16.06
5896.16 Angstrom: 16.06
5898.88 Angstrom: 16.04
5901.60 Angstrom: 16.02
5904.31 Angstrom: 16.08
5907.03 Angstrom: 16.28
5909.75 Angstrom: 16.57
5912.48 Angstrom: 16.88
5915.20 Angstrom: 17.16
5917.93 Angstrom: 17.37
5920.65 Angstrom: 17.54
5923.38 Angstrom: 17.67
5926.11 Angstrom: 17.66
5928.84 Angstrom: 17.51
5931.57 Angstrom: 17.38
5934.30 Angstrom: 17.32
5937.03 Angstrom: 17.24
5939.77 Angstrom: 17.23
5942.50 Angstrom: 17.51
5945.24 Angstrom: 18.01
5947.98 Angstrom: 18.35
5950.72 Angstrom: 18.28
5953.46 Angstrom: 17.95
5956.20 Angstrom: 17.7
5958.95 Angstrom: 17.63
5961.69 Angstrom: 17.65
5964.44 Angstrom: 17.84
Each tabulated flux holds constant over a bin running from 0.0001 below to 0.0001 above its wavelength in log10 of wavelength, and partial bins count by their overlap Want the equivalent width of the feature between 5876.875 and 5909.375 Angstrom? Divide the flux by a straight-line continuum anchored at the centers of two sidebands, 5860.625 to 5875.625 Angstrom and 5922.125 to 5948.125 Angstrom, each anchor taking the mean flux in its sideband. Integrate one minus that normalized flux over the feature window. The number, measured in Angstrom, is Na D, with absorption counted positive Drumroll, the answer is 1.5 Angstrom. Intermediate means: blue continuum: 16.6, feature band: 16.2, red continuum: 17.6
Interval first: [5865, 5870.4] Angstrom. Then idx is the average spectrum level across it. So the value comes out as 16.5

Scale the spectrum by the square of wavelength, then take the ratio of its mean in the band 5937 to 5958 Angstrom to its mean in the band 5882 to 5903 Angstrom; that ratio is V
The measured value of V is 1.1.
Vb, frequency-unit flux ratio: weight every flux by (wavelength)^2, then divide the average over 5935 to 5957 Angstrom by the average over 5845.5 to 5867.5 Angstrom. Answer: 1.1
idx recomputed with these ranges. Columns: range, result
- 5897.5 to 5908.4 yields 16.1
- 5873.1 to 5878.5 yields 17.2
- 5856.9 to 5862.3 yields 16.8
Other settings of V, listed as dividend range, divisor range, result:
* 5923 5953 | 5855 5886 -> 1.08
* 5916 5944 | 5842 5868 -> 1.04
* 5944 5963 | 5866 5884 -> 1.10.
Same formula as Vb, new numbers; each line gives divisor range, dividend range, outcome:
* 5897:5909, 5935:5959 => 1.12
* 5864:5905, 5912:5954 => 1.09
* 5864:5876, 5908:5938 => 1.05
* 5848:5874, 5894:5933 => 1.01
